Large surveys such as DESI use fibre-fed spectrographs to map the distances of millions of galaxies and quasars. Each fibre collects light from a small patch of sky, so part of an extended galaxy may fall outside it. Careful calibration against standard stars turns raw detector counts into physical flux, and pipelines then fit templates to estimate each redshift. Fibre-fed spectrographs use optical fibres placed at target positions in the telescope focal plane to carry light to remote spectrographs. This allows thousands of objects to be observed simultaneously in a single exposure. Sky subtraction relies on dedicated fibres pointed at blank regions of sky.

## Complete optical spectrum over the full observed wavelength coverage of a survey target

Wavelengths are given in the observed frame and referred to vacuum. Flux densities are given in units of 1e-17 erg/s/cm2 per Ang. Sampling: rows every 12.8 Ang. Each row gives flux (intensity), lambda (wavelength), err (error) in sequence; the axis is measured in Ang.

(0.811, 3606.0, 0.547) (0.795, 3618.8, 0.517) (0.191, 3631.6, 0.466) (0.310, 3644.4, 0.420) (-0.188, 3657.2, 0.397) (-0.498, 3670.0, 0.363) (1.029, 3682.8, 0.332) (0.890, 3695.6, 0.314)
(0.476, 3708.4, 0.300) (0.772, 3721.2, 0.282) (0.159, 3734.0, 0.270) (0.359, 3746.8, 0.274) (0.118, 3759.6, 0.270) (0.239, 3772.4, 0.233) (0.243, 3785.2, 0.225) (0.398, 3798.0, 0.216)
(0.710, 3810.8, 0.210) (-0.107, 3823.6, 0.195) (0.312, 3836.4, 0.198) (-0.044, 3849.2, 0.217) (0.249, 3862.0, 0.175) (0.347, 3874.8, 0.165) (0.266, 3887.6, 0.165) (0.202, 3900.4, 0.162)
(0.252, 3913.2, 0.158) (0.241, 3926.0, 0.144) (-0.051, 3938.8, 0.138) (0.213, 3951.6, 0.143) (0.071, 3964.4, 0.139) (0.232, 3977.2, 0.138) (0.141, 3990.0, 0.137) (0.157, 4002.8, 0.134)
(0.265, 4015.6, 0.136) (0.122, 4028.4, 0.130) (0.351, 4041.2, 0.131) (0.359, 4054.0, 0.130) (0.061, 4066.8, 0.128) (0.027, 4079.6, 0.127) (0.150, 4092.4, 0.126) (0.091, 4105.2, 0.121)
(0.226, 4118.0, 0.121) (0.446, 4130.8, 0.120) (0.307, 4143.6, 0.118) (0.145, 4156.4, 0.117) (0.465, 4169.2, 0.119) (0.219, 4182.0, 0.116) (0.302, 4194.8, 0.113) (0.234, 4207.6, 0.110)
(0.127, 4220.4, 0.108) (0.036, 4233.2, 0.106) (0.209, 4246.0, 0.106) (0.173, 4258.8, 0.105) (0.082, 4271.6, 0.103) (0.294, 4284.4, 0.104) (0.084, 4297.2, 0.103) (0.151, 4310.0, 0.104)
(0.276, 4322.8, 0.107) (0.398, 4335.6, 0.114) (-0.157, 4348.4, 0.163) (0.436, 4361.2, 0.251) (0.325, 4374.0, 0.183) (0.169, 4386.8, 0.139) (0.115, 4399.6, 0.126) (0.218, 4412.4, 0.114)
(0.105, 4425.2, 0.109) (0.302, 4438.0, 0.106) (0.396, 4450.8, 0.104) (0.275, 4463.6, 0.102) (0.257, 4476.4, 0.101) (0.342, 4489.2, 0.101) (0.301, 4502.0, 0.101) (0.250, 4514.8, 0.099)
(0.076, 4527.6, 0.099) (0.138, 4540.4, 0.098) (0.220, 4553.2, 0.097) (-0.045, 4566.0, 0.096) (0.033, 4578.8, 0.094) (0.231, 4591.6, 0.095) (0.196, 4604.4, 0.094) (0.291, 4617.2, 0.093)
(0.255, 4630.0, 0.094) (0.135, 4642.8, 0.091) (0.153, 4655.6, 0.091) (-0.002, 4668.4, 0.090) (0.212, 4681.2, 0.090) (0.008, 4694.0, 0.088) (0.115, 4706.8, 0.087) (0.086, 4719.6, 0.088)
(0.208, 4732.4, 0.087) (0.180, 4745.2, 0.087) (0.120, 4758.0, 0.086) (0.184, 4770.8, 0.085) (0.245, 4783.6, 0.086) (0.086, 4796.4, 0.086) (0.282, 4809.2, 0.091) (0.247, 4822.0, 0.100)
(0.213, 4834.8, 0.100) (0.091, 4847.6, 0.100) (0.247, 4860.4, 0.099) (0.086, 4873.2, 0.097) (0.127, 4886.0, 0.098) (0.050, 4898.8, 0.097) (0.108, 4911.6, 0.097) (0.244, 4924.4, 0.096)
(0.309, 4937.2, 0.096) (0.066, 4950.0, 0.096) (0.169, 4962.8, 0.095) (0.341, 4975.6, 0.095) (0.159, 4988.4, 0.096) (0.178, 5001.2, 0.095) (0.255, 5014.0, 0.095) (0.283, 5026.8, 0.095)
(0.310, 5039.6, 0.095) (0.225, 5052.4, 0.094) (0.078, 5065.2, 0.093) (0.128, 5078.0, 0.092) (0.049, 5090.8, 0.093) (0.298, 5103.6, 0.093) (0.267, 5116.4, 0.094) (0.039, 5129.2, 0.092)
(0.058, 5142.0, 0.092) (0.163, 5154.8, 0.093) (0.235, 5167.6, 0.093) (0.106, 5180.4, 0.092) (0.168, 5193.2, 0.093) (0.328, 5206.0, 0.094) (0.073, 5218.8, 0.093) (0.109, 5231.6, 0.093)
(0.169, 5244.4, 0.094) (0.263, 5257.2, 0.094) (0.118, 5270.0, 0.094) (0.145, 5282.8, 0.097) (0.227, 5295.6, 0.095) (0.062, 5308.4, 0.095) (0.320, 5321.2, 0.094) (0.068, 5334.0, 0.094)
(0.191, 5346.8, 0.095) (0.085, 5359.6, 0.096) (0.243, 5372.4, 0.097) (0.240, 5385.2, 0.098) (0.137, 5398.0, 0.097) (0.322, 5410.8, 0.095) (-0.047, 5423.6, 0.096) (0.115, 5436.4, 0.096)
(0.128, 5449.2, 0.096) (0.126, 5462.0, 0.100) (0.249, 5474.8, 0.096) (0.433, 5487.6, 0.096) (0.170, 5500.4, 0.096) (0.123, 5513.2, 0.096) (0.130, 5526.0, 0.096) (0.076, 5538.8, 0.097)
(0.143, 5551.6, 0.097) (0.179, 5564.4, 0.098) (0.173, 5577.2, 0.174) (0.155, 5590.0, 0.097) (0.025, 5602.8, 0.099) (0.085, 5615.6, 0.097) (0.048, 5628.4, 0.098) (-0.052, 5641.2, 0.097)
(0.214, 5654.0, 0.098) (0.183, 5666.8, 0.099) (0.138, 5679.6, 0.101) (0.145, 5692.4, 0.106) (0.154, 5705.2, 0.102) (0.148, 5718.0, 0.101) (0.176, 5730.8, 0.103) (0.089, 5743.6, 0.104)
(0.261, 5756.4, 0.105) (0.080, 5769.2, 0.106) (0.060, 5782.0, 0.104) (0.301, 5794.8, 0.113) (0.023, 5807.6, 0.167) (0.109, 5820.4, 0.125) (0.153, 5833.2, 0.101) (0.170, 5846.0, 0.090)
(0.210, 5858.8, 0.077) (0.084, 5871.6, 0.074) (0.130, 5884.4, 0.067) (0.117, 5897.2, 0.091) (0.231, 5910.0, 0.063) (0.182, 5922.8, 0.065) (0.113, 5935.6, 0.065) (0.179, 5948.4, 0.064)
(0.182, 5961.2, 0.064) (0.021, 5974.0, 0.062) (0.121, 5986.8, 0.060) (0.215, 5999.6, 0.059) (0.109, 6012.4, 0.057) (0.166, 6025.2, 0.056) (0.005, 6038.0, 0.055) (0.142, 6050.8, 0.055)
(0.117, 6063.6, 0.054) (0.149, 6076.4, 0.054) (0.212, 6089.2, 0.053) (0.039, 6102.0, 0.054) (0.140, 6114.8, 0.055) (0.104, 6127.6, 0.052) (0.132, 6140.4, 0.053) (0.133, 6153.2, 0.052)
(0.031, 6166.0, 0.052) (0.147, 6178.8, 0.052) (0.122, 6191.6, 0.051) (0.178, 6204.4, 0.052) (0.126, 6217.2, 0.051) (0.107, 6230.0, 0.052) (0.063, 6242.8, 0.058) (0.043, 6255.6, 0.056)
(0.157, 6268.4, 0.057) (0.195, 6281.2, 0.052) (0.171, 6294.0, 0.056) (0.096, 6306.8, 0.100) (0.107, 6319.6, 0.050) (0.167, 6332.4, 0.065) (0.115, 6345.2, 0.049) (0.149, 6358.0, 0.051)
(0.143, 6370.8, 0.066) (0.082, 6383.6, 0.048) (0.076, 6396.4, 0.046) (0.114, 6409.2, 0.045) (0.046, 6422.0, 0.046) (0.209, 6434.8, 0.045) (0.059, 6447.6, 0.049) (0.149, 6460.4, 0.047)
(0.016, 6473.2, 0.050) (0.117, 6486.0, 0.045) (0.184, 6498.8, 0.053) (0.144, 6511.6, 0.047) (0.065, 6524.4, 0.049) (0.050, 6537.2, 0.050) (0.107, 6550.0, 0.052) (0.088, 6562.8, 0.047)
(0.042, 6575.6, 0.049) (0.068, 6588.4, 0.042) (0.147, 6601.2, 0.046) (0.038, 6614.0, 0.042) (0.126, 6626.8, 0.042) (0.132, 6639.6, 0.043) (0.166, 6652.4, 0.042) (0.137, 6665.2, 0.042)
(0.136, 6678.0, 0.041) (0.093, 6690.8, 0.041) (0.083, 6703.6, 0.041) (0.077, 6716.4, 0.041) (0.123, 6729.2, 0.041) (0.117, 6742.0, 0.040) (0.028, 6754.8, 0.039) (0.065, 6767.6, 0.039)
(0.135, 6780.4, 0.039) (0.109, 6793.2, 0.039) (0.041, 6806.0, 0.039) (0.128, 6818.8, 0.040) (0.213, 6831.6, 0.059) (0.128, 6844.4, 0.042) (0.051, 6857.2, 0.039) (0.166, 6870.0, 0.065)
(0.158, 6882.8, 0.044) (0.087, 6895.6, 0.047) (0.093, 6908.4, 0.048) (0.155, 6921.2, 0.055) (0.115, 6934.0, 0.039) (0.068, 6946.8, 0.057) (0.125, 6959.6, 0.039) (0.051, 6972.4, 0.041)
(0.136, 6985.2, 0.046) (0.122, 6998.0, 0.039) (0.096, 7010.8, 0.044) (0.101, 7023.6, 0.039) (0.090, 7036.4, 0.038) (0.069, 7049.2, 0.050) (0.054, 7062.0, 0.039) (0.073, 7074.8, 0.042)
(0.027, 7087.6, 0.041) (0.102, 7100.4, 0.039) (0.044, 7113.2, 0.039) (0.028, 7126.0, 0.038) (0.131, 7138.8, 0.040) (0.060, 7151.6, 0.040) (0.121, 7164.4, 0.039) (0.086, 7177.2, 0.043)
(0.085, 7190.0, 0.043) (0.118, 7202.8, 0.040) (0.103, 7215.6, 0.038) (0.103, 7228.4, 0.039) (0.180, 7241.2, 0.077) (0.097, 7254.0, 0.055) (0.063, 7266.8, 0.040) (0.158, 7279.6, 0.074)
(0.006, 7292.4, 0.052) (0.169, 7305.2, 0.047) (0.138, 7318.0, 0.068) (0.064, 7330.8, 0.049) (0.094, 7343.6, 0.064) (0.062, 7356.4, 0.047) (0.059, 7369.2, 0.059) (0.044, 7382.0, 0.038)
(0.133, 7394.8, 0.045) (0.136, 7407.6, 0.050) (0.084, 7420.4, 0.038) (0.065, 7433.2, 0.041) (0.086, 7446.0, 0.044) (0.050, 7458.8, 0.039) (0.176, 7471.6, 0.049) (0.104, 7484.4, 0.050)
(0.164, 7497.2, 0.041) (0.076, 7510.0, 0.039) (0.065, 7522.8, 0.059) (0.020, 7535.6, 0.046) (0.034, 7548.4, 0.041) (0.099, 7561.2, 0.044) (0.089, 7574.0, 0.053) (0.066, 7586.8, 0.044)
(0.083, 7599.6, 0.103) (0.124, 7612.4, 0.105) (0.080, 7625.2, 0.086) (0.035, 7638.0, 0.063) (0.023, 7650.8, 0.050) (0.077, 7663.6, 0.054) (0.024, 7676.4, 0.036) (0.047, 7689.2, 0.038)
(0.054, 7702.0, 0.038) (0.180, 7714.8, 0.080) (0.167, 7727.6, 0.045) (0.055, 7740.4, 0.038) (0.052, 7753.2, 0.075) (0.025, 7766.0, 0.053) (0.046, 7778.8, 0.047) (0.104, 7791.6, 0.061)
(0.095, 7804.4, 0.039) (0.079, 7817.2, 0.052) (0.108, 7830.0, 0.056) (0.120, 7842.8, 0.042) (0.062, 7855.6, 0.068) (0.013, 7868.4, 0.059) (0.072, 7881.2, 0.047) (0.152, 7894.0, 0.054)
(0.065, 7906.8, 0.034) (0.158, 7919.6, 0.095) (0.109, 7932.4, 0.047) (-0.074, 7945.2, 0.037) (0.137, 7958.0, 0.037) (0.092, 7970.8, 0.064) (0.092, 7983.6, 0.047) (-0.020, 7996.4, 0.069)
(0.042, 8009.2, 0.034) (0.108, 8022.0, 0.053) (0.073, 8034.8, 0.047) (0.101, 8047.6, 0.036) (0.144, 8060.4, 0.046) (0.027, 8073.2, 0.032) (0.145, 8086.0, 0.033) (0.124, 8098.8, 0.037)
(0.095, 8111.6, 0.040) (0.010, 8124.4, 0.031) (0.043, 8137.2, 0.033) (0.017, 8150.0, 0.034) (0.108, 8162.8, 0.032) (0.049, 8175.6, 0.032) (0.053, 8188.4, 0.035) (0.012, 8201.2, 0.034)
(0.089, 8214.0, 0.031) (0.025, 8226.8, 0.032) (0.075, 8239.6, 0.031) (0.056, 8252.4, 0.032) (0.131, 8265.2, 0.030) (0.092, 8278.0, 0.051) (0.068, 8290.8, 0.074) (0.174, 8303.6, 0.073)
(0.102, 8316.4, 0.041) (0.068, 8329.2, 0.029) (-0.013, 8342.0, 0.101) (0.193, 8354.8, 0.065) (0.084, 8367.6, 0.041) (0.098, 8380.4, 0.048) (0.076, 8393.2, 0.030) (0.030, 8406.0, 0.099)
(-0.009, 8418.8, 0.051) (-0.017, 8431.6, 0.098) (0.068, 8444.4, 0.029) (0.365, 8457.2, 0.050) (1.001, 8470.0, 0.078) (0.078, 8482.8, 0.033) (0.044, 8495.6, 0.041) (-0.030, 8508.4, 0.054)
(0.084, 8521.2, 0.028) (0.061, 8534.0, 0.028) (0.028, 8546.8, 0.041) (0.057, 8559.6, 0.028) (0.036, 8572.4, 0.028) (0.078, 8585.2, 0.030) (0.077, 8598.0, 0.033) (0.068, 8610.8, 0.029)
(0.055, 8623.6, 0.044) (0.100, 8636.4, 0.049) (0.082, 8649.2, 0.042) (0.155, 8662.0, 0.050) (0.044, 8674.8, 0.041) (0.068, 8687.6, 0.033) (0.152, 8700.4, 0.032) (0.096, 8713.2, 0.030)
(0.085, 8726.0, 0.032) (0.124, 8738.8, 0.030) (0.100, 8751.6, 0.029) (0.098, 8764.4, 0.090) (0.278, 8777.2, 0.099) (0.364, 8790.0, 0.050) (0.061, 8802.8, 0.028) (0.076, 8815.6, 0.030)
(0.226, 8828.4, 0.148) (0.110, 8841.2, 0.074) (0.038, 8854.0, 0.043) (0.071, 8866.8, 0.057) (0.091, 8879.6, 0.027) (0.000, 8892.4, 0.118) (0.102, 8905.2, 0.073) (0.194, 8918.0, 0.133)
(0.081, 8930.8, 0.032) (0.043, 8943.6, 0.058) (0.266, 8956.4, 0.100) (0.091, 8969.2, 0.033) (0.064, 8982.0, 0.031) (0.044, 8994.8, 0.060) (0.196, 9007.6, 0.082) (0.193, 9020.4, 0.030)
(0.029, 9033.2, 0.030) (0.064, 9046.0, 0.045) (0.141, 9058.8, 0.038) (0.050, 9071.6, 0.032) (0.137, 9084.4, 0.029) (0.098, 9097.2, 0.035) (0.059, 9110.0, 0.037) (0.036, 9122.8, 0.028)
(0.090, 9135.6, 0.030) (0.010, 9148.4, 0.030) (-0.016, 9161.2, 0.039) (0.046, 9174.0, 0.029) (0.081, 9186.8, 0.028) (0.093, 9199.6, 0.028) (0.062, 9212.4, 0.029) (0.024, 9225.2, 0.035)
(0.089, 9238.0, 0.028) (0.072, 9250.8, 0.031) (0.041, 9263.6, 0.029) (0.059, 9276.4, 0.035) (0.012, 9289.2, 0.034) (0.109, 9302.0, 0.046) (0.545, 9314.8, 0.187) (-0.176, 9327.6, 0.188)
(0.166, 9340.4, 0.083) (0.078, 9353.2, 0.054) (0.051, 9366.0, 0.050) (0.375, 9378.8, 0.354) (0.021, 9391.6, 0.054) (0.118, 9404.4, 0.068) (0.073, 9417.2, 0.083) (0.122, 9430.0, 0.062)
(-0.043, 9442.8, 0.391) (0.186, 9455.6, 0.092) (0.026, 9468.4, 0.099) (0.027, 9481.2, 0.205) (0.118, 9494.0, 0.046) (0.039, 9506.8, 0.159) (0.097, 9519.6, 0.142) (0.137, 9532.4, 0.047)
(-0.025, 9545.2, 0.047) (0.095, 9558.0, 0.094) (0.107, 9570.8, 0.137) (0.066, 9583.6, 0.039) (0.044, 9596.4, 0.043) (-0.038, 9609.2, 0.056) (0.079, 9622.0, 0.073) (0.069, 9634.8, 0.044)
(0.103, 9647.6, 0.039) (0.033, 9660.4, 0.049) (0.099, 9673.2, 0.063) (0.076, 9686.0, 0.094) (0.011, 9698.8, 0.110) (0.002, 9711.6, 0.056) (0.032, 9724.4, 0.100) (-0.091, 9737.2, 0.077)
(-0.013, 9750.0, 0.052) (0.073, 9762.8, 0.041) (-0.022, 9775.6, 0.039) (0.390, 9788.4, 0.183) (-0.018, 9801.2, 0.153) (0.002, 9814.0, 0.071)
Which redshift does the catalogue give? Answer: 1.271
